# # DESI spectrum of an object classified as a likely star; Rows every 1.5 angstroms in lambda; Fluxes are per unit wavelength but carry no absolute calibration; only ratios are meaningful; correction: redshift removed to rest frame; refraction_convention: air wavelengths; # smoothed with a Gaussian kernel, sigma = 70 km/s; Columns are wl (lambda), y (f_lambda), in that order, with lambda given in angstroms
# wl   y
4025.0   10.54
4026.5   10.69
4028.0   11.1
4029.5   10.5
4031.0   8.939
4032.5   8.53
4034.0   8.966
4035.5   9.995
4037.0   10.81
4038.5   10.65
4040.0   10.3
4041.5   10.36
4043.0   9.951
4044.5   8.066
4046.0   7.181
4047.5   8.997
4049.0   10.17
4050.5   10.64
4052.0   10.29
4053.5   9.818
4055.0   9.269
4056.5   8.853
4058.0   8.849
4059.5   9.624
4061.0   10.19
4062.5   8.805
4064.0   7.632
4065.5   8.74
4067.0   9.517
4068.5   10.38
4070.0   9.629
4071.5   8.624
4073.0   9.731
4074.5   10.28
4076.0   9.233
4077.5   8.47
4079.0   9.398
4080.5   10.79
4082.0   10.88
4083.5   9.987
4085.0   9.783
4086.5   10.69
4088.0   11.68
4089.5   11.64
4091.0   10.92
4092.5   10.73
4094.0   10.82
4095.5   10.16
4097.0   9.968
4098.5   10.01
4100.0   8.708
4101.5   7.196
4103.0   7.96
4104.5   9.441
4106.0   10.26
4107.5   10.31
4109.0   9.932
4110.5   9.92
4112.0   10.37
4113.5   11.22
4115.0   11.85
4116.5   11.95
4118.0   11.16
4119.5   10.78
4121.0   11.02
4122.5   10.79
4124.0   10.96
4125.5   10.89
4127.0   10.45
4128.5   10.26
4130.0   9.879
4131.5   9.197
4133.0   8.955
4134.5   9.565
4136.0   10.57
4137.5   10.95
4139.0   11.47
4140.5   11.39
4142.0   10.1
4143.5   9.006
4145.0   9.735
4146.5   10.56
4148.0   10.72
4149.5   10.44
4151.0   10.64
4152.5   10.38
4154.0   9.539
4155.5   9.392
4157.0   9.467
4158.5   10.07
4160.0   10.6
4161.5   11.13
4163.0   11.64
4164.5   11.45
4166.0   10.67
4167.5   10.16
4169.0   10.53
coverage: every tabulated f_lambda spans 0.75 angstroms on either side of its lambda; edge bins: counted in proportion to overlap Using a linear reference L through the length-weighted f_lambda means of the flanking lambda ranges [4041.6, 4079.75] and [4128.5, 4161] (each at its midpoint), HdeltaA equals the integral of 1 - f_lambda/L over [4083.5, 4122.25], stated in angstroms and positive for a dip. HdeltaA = -2.4 angstroms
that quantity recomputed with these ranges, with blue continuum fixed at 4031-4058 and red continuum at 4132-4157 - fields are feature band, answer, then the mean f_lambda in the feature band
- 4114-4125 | -1.3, 11.2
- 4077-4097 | -1.3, 10.5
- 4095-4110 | 0.8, 9.39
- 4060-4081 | 0.7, 9.37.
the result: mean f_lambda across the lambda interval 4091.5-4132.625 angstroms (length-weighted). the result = 10.2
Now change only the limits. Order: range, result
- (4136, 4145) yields 10.5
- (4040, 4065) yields 9.32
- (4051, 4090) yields 9.72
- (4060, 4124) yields 10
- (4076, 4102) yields 10.1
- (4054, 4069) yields 9.18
